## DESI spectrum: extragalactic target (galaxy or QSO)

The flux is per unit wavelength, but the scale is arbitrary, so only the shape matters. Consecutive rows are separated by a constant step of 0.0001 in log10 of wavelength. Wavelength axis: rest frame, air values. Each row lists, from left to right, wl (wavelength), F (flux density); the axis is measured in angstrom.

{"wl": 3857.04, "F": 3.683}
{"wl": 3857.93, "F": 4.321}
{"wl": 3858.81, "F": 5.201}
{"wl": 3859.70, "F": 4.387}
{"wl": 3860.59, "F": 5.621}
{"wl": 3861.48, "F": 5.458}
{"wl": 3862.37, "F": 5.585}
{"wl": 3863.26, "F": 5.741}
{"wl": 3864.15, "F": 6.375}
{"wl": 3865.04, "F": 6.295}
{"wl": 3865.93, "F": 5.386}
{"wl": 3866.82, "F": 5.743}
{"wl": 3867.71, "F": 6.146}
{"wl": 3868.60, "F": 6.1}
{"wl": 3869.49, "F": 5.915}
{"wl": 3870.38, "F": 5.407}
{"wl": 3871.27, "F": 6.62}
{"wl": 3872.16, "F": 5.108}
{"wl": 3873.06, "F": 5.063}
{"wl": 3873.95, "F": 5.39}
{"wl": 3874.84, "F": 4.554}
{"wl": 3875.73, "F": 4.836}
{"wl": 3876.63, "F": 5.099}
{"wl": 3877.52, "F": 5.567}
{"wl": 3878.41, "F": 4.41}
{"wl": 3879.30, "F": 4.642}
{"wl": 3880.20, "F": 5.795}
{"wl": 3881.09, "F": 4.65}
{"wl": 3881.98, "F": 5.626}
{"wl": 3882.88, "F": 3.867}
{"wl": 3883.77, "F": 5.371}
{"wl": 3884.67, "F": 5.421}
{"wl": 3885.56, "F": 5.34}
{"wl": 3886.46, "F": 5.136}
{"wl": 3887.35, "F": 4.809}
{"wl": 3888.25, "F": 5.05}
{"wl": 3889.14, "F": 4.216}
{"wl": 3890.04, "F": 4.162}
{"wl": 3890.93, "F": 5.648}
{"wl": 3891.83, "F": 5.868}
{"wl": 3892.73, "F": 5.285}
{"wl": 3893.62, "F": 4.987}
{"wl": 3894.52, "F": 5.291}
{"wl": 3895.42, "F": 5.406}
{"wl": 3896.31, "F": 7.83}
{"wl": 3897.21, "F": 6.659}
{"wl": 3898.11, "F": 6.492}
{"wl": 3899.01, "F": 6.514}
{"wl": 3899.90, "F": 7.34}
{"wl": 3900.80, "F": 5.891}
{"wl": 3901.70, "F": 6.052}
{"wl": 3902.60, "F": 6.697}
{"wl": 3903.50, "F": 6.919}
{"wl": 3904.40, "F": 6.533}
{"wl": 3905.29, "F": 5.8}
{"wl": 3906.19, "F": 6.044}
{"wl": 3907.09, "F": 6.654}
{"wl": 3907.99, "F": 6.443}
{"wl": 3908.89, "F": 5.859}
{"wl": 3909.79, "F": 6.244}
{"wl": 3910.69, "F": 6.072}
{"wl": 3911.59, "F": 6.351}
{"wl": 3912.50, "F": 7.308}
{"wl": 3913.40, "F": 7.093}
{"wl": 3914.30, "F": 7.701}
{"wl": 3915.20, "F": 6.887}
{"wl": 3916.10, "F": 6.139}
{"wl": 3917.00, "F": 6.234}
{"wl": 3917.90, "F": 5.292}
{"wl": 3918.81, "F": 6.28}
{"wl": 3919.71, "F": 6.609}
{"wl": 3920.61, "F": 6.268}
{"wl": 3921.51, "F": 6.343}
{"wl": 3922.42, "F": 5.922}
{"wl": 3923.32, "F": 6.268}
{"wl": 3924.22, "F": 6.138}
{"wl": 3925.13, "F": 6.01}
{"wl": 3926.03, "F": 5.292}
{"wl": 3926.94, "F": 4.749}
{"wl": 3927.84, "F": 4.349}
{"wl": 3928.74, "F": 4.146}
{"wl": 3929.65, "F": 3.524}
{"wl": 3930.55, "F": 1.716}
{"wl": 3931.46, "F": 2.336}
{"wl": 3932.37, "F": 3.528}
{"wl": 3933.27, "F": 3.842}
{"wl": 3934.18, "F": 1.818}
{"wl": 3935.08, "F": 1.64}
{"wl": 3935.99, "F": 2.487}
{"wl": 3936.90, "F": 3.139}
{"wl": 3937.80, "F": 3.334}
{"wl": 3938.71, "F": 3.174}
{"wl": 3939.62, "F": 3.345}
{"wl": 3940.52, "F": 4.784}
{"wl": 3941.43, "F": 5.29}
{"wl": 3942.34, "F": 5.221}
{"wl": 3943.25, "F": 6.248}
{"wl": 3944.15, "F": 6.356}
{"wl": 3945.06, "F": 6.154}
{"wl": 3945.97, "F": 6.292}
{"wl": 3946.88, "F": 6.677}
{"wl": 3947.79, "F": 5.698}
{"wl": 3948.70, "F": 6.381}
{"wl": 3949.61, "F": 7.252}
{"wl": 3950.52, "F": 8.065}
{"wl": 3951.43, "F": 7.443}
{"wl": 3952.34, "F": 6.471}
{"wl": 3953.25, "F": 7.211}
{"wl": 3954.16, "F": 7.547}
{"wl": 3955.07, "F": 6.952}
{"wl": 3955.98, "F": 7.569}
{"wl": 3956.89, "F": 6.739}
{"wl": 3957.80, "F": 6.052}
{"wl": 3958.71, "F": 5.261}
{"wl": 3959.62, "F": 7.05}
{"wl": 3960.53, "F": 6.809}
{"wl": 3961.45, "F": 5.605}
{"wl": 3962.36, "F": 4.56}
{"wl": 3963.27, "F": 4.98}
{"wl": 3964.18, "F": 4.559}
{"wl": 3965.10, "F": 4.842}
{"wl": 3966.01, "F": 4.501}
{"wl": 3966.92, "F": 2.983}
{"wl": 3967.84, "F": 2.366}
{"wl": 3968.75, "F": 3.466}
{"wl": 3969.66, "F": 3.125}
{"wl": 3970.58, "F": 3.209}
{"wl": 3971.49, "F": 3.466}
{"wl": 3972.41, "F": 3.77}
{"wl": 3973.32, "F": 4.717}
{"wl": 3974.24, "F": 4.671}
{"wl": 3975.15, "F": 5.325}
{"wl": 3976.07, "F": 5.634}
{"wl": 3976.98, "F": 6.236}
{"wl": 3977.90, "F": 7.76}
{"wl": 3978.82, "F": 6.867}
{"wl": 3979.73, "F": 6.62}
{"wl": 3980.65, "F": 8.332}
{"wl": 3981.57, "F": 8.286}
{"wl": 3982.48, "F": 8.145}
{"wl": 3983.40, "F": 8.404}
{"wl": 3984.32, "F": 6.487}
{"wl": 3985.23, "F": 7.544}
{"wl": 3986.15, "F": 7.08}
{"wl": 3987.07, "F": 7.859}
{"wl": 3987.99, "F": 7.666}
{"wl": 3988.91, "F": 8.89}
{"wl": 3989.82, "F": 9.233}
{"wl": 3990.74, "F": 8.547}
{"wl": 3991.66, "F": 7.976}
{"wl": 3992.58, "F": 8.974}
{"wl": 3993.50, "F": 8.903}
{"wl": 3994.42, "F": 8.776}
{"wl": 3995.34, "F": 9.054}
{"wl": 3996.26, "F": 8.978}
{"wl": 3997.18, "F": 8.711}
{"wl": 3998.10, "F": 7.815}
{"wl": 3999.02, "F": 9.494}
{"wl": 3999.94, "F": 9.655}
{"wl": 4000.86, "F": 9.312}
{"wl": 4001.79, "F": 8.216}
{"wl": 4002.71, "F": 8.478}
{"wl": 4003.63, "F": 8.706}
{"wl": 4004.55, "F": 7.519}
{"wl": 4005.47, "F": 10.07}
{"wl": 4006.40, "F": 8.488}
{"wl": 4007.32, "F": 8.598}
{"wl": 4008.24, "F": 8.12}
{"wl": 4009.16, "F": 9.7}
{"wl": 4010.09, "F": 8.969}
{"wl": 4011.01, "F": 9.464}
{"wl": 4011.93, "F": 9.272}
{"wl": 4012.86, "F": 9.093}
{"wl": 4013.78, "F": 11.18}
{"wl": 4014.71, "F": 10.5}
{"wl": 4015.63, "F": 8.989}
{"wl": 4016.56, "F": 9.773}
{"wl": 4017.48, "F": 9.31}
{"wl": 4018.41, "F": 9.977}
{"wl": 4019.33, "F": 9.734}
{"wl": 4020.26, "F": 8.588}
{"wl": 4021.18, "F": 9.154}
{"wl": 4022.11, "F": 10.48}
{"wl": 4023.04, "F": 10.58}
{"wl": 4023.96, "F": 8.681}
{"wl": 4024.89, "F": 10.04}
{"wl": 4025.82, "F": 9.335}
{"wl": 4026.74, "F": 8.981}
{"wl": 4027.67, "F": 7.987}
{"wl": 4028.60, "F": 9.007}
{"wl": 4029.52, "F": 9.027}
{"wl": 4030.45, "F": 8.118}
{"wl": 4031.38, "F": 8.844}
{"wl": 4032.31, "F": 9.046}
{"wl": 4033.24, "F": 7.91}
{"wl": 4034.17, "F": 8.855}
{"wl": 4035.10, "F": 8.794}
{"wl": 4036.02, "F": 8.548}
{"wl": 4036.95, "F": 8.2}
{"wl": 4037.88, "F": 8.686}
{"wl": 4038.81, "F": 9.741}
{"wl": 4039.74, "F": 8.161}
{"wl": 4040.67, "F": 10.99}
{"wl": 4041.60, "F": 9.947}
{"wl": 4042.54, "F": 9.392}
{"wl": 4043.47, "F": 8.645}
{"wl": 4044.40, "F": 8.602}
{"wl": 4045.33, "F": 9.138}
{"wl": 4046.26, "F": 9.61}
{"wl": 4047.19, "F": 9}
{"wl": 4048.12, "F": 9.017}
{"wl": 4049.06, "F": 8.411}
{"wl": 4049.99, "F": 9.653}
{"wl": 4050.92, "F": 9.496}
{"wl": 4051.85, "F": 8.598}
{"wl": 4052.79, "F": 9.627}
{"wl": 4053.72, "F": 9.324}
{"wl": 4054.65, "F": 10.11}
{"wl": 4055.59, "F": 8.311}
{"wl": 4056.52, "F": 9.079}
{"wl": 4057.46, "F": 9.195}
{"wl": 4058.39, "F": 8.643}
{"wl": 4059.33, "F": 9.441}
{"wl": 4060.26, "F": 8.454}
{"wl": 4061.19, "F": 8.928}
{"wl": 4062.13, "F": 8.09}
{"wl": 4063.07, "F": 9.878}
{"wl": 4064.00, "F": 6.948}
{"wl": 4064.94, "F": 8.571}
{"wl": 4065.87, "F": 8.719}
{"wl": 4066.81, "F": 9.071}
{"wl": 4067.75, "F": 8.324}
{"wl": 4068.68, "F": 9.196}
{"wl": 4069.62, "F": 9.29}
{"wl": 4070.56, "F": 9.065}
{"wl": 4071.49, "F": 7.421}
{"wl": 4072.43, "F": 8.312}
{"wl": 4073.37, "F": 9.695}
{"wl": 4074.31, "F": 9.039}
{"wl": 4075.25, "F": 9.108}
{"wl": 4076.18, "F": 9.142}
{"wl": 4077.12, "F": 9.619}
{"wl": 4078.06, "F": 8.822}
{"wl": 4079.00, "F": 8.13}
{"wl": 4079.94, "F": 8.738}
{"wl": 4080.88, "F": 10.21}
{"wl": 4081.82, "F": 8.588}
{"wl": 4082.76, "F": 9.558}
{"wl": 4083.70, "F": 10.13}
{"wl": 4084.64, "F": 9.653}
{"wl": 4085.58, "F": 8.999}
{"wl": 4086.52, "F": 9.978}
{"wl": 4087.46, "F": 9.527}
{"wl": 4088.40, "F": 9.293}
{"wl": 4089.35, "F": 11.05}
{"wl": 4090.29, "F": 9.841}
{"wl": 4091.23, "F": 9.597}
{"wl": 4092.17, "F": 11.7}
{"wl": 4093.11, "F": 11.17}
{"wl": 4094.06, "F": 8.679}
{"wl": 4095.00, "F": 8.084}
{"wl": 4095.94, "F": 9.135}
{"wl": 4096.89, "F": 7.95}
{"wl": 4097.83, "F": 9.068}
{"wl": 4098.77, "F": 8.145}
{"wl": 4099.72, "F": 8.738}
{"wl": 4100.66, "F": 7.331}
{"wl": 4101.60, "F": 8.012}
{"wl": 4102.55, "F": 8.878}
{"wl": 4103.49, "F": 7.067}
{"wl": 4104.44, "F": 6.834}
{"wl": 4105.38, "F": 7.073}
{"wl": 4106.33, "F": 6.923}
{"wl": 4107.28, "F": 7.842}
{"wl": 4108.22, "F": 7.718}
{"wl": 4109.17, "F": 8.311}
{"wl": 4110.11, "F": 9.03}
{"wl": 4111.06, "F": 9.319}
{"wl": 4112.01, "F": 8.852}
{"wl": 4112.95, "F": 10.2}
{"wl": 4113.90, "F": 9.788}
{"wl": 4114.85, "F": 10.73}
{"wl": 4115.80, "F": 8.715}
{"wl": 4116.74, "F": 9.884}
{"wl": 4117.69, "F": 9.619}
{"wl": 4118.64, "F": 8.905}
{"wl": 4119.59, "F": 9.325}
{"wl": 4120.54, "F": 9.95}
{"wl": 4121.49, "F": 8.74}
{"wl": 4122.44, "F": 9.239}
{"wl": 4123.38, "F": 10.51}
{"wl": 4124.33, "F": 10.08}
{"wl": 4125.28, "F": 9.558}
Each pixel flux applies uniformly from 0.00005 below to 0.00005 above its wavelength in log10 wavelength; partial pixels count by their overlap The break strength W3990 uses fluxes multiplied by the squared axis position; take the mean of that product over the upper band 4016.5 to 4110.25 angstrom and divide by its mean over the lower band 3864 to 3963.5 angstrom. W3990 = 1.73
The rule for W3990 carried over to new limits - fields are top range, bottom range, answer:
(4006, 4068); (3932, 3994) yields 1.61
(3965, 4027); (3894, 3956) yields 1.44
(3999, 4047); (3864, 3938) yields 1.80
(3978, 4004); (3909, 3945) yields 1.71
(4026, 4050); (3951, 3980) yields 1.70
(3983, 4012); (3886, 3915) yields 1.48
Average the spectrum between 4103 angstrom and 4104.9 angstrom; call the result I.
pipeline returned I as 6.97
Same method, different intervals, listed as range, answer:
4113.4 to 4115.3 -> 10.2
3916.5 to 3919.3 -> 5.95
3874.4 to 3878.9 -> 4.9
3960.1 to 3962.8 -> 5.64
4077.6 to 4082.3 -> 8.89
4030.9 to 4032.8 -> 8.9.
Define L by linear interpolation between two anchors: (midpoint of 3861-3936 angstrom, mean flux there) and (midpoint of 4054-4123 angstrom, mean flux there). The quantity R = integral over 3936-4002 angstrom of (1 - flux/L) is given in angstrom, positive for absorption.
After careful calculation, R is 3.9 angstrom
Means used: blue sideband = 5.49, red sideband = 8.97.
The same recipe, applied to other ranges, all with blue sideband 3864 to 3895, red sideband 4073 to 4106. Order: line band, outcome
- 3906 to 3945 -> 6.0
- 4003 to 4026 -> -5.0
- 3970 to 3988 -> 1.8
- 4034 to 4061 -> -2.7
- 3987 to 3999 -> -2.2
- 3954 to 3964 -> 0.7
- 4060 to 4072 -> 0.0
